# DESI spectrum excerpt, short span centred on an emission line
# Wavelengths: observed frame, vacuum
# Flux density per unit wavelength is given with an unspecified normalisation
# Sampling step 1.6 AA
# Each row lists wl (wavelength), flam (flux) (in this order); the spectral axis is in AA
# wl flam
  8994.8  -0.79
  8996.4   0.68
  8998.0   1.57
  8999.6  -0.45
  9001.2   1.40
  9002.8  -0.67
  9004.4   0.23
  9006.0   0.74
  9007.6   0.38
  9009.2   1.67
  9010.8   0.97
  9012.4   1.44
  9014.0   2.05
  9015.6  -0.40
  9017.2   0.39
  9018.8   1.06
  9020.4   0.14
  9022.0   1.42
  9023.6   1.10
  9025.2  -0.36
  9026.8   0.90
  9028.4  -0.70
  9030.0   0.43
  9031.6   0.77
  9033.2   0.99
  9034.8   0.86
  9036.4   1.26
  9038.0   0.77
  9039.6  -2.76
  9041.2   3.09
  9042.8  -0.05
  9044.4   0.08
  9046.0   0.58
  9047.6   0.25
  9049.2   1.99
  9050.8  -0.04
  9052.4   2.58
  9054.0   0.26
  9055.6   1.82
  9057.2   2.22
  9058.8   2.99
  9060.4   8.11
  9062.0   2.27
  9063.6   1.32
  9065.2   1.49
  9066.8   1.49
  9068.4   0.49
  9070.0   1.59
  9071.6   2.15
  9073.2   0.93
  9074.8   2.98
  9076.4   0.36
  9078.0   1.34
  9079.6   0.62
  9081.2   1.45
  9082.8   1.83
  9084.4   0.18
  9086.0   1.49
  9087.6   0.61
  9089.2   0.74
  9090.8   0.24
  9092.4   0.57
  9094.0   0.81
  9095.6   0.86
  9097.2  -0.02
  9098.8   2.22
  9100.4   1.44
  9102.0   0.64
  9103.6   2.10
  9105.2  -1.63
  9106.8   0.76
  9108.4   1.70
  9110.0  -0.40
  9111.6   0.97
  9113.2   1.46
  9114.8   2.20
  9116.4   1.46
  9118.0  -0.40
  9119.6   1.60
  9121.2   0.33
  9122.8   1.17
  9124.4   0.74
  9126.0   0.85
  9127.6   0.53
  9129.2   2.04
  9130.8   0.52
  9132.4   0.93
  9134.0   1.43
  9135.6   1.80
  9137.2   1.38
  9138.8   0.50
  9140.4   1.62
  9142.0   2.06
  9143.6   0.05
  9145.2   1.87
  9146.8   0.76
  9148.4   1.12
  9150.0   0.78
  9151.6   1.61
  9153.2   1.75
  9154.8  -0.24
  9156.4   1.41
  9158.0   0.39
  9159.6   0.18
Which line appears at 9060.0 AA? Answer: H-beta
